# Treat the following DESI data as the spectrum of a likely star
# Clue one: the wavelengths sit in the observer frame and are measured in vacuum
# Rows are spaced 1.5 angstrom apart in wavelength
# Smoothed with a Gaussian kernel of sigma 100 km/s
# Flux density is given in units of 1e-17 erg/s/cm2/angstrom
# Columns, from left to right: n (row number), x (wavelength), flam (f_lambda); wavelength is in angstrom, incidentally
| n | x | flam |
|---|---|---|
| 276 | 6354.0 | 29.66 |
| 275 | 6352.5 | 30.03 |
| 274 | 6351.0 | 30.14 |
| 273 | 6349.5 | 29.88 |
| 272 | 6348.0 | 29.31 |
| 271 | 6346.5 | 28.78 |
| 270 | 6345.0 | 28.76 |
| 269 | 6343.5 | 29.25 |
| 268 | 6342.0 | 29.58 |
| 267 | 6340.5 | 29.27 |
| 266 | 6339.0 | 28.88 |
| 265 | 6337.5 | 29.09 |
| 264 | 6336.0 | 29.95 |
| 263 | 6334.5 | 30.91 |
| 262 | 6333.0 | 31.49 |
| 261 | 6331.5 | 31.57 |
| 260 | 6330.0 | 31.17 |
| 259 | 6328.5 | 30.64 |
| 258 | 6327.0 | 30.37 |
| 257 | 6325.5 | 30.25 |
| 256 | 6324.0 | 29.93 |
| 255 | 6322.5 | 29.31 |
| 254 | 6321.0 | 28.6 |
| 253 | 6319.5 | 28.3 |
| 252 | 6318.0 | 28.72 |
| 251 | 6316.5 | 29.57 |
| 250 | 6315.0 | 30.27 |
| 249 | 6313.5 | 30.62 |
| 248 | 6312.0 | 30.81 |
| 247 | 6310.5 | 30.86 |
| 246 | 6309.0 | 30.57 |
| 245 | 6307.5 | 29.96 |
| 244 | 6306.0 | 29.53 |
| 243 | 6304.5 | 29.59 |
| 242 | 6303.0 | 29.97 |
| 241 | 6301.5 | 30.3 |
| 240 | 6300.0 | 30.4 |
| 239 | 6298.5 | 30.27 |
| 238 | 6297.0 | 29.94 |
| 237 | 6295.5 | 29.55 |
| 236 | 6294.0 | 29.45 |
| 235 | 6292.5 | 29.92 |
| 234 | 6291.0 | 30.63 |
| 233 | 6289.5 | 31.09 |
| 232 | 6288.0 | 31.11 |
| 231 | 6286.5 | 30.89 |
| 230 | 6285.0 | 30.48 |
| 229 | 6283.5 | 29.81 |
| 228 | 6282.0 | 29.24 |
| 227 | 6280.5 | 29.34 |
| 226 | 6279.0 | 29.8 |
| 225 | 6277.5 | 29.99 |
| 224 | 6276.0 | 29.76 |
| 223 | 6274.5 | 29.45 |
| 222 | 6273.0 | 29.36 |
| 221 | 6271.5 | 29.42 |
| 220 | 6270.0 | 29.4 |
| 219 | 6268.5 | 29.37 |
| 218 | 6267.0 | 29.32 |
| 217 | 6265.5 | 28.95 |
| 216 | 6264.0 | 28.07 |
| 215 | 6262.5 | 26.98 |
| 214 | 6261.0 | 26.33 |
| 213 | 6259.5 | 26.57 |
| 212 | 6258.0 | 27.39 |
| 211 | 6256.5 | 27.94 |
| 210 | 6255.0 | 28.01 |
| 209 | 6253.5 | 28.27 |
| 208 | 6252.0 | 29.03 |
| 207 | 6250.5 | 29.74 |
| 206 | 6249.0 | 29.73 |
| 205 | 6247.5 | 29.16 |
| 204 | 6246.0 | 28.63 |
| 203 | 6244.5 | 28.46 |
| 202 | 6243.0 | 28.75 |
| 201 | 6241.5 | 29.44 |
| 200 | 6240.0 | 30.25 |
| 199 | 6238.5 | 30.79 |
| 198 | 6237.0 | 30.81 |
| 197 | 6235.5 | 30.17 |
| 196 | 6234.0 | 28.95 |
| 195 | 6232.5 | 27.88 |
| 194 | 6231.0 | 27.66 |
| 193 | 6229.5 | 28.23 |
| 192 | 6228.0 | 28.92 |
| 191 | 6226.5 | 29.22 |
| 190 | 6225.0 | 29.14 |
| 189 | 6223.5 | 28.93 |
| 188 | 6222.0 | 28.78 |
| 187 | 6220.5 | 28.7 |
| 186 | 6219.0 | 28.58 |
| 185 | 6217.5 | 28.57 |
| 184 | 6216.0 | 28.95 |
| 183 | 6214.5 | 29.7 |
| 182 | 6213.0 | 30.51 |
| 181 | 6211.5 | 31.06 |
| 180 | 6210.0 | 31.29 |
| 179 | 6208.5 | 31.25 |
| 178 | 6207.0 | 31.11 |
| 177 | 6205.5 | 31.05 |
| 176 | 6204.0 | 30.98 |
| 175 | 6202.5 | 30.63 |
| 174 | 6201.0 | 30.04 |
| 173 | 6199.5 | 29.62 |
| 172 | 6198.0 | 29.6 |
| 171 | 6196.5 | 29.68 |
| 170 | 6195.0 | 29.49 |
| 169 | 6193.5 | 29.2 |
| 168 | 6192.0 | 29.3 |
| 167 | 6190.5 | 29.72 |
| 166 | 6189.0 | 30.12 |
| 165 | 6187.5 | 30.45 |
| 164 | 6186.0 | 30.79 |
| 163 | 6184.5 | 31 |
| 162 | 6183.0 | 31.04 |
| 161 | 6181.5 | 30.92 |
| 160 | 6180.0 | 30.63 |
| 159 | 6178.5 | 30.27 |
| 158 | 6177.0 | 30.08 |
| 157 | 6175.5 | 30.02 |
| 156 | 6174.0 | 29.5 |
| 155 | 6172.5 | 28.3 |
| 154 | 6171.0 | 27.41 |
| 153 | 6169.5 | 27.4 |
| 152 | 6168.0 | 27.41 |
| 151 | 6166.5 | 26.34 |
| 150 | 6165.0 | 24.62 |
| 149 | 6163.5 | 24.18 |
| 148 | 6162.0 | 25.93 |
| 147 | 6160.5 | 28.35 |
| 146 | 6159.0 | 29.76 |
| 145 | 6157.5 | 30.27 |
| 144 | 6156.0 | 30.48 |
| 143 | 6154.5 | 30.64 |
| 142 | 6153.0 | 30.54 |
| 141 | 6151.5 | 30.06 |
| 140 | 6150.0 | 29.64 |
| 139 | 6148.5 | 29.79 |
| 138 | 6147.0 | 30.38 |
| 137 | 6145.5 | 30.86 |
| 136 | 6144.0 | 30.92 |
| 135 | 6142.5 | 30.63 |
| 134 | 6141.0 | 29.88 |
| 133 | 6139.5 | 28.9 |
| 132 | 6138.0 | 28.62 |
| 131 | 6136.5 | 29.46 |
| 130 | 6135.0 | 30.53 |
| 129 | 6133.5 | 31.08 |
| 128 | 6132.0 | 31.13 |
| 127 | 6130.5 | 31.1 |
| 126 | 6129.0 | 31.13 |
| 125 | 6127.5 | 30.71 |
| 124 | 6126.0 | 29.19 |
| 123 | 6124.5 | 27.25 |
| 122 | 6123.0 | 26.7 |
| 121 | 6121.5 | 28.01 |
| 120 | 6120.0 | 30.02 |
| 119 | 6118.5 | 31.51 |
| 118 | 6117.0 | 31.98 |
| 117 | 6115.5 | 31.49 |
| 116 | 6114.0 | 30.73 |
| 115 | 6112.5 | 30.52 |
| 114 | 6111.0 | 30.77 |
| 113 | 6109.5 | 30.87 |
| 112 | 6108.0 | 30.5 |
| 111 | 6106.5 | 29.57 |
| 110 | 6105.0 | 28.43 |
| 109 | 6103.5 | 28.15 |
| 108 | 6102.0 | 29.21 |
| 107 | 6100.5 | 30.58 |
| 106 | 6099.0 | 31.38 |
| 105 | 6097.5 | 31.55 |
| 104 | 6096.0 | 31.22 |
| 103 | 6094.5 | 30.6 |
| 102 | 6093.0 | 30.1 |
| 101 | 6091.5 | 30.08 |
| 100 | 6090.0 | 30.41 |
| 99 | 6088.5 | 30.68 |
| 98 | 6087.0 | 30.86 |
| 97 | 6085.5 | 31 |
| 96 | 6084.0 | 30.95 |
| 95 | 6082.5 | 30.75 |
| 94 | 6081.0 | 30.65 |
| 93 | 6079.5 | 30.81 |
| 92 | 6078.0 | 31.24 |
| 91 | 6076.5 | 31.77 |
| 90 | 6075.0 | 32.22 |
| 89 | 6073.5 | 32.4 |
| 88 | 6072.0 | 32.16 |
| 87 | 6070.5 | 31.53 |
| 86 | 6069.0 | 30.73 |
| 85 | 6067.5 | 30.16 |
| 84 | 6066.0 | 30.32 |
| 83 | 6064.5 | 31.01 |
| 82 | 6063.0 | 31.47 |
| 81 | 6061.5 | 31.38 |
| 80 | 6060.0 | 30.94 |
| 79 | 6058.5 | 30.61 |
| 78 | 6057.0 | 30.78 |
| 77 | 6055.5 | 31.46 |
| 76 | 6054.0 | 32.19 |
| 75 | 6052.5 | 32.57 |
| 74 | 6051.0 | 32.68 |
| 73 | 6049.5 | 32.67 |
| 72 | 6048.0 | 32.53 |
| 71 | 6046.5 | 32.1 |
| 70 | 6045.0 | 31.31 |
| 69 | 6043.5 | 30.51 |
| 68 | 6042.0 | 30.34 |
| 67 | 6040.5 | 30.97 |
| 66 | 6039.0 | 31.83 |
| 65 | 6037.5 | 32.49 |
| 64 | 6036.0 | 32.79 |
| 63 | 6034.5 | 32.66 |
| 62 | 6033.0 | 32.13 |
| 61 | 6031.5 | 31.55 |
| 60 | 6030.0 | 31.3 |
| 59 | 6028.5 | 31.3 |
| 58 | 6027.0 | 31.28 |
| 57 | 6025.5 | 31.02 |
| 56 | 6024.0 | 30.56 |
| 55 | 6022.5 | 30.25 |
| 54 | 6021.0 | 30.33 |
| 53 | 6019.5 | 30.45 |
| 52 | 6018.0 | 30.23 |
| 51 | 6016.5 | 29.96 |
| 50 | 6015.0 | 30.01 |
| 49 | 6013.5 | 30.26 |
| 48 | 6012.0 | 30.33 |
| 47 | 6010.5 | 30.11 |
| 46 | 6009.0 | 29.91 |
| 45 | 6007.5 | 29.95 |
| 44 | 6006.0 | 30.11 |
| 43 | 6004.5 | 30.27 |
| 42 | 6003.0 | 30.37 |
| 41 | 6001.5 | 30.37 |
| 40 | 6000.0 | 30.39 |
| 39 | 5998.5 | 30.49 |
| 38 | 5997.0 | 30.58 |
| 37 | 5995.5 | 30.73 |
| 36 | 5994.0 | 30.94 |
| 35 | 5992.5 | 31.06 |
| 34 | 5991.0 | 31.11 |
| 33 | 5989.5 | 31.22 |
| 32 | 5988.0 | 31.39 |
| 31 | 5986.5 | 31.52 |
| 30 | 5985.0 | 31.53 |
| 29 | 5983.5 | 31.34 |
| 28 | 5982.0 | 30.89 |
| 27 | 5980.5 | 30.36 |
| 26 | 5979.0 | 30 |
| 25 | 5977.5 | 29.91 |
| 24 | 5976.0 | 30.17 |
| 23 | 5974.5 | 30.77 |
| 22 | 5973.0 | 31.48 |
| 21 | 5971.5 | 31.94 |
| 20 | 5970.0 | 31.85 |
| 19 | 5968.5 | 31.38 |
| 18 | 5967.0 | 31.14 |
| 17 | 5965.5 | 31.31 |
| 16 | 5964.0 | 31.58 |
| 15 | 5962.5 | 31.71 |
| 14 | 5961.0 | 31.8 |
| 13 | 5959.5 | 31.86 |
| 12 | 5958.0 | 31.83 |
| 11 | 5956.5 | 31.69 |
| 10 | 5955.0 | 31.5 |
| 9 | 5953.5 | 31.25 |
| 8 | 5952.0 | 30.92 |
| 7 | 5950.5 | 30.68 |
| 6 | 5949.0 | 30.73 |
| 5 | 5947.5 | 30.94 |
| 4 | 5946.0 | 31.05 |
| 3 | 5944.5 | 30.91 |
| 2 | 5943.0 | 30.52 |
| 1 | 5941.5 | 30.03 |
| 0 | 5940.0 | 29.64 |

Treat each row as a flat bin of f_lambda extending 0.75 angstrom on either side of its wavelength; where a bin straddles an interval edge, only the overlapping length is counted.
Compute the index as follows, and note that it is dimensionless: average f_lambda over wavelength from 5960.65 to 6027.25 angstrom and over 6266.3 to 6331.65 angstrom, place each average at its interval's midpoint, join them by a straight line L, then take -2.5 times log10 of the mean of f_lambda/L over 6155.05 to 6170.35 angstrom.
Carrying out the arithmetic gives 0.11 mag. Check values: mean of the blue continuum 30.8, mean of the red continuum 30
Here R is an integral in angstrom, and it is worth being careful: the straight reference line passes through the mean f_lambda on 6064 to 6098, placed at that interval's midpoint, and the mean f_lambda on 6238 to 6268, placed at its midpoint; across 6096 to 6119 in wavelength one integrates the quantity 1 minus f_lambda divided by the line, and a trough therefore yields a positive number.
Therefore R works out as 0.1 angstrom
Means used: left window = 31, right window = 28.6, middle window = 30.5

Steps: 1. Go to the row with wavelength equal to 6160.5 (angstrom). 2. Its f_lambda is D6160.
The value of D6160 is 28.35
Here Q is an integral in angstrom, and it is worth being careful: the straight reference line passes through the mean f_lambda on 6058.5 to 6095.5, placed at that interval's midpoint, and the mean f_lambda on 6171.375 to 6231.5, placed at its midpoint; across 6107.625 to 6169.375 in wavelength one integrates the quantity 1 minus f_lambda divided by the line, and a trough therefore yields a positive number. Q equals 1.8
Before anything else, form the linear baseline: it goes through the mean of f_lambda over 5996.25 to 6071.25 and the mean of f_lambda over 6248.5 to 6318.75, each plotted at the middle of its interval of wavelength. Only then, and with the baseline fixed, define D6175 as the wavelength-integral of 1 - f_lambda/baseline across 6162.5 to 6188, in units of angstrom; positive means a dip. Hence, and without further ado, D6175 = 1.14 angstrom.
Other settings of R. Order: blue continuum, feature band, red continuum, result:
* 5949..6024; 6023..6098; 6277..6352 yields -1.7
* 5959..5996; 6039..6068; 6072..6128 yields -0.6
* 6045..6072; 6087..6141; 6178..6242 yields 1.3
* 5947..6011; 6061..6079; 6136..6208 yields -0.6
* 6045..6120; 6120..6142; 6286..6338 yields 0.9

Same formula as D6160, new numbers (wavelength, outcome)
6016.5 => 29.96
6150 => 29.64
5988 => 31.39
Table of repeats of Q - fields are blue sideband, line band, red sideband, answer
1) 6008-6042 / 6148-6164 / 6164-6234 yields 0.4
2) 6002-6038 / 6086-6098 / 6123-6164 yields -0.2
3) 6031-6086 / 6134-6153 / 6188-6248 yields 0.3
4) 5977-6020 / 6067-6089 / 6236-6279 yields -0.8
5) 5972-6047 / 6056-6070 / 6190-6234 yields -0.2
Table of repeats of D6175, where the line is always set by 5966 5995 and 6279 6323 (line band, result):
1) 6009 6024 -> 0.3 angstrom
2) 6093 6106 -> 0.2 angstrom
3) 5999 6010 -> 0.3 angstrom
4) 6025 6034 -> -0.2 angstrom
